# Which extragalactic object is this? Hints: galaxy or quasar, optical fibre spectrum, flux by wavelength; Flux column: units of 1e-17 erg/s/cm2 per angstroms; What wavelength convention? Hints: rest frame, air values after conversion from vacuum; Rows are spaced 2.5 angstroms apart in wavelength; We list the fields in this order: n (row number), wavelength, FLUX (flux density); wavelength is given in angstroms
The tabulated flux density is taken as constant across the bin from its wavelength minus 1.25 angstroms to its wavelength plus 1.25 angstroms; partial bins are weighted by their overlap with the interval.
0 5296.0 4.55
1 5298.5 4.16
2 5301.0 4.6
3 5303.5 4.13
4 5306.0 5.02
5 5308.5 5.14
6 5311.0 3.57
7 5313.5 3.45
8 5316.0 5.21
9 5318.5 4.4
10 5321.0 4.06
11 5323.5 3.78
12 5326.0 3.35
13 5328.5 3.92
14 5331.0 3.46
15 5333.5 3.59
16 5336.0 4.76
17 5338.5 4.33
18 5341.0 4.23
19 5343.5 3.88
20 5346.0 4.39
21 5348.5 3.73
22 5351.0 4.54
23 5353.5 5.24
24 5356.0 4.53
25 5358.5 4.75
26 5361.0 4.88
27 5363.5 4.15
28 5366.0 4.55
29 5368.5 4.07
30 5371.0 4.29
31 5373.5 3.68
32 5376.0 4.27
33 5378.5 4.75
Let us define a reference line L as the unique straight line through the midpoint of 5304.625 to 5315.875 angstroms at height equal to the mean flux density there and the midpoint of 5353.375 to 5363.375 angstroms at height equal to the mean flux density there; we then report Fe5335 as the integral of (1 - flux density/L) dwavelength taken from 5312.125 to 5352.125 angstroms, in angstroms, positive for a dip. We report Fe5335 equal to 4.2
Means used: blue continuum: 4.38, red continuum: 4.73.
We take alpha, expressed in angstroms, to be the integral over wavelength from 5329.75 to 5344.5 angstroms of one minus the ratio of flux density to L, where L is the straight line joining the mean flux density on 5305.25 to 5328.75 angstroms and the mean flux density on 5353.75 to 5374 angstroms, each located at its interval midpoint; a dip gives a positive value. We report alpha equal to 0.85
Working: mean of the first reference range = 4.18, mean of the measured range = 4.04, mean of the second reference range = 4.43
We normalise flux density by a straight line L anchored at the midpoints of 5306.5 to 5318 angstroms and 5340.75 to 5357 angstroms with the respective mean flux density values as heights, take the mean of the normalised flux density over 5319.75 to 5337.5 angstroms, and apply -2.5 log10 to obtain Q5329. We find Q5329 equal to 0.139 mag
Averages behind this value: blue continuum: 4.39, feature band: 3.85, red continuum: 4.37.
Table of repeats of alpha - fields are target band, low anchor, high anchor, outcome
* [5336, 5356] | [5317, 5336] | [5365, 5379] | -1.7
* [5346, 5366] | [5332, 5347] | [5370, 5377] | -2.0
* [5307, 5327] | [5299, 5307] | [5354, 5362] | 1.9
